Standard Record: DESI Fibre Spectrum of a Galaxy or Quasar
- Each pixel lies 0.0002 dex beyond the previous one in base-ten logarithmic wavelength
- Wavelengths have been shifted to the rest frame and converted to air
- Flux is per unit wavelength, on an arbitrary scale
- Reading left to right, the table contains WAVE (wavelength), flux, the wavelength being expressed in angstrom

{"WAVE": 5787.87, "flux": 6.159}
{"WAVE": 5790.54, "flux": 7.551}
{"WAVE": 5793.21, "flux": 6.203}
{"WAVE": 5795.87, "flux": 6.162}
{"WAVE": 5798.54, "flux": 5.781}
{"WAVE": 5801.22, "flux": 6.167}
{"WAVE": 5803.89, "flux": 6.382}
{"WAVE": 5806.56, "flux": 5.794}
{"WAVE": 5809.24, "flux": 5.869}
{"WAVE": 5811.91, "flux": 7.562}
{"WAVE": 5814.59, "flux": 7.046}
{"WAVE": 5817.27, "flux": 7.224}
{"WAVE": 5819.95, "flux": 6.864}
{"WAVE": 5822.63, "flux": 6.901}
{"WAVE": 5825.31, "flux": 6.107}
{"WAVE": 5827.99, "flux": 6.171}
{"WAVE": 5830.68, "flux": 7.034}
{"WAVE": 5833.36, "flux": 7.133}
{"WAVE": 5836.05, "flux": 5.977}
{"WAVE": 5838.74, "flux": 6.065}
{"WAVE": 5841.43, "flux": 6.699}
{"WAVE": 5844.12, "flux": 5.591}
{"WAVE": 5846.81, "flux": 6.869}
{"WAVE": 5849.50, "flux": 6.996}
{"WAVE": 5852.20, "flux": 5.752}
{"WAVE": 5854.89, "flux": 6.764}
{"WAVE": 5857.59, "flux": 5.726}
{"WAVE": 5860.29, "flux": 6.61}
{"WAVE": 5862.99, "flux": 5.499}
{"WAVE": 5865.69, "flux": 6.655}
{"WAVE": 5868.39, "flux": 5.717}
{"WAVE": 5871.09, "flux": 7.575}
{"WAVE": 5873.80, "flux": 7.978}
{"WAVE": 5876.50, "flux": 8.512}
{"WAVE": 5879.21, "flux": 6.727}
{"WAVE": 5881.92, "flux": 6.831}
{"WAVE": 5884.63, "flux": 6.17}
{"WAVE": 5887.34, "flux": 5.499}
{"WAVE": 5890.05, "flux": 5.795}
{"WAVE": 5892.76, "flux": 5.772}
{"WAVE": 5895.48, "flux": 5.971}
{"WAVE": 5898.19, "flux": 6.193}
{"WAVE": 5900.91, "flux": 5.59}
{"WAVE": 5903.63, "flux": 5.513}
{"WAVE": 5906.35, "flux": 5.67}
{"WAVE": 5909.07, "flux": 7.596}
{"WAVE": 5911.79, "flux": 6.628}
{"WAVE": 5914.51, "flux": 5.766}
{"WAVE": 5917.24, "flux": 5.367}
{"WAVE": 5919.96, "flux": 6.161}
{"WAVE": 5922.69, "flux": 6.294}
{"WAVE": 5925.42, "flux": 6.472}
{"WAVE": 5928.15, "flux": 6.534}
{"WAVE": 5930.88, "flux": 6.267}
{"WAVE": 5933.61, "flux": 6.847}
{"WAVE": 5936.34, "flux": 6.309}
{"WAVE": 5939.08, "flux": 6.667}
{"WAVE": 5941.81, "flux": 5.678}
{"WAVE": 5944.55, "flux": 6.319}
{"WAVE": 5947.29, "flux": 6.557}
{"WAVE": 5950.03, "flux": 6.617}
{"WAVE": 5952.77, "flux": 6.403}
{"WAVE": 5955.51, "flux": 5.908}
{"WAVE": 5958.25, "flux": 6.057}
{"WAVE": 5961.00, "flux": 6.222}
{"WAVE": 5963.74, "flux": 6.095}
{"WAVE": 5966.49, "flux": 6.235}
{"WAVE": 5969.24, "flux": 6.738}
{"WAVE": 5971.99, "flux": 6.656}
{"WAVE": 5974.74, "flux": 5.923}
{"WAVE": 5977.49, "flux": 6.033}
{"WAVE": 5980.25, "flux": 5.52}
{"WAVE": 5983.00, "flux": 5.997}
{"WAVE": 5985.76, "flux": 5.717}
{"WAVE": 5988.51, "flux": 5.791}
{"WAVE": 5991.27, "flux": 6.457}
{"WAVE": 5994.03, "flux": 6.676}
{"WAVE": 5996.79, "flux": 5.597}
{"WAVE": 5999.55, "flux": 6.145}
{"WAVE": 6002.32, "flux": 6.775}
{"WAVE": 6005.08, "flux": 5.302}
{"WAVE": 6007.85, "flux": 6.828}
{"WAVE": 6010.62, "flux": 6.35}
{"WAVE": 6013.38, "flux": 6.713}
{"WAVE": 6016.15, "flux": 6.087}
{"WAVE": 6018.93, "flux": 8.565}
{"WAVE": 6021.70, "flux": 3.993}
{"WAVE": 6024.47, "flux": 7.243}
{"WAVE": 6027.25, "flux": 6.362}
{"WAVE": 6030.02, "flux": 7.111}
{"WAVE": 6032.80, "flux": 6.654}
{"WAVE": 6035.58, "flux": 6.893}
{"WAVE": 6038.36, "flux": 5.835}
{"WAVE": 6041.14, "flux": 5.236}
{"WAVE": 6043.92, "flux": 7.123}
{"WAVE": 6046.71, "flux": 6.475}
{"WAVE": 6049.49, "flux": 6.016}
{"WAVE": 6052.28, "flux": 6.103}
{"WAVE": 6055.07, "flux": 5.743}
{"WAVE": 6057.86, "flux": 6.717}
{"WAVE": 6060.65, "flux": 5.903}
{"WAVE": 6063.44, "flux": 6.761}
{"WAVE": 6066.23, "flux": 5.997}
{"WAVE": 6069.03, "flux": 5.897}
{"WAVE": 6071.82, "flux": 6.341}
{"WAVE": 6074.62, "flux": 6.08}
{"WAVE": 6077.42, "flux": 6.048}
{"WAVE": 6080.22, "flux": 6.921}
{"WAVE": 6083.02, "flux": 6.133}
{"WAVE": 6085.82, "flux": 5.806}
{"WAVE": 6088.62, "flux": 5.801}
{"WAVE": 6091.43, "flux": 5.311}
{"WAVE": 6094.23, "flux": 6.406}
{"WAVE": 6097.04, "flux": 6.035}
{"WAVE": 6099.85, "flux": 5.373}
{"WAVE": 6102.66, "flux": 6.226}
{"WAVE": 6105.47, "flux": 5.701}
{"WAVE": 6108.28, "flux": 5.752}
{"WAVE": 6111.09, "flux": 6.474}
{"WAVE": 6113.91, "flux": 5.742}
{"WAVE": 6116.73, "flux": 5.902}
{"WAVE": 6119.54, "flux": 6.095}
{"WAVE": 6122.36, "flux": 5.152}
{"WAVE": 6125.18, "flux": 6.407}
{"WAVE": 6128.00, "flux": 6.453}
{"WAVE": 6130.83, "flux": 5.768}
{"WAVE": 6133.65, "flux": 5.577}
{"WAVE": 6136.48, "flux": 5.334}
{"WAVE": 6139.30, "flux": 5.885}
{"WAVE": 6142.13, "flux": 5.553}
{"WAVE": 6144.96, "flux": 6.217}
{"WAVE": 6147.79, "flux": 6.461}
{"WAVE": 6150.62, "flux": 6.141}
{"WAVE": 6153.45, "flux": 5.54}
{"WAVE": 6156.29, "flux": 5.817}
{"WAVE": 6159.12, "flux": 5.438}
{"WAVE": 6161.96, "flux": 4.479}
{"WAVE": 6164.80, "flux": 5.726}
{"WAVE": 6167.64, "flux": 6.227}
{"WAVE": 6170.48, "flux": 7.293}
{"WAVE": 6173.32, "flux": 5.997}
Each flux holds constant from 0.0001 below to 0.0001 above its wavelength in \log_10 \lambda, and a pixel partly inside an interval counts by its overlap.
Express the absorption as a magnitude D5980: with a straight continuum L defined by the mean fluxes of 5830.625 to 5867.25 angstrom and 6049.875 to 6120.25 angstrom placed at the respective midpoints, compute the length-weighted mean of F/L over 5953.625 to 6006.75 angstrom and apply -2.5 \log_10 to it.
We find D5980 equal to 0.01 mag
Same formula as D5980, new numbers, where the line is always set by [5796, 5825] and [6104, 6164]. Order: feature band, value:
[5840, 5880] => -0.04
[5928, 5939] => -0.04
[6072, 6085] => -0.06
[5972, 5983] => 0.04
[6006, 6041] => -0.08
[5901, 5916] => 0.02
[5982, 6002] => 0.00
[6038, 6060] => -0.03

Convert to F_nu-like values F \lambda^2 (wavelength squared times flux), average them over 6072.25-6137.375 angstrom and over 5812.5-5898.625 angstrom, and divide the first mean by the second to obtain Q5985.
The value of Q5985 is 0.99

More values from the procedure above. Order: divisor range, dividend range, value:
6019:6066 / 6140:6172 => 0.97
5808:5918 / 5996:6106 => 1.03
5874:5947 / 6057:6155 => 1.01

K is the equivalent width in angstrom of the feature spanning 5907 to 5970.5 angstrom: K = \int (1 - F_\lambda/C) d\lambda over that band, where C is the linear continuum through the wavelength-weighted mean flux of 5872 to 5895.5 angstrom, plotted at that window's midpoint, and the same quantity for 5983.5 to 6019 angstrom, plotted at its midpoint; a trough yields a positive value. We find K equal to 1.4 angstrom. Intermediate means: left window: 6.63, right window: 6.29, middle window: 6.33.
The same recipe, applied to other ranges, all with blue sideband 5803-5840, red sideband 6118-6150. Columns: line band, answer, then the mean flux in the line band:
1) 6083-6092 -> 0.4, 5.75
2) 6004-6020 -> -1.2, 6.63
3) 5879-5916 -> 1.8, 6.1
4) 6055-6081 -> -0.9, 6.25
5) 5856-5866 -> 0.6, 6.08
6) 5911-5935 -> 0.4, 6.25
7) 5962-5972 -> -0.2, 6.39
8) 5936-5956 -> 0.0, 6.32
